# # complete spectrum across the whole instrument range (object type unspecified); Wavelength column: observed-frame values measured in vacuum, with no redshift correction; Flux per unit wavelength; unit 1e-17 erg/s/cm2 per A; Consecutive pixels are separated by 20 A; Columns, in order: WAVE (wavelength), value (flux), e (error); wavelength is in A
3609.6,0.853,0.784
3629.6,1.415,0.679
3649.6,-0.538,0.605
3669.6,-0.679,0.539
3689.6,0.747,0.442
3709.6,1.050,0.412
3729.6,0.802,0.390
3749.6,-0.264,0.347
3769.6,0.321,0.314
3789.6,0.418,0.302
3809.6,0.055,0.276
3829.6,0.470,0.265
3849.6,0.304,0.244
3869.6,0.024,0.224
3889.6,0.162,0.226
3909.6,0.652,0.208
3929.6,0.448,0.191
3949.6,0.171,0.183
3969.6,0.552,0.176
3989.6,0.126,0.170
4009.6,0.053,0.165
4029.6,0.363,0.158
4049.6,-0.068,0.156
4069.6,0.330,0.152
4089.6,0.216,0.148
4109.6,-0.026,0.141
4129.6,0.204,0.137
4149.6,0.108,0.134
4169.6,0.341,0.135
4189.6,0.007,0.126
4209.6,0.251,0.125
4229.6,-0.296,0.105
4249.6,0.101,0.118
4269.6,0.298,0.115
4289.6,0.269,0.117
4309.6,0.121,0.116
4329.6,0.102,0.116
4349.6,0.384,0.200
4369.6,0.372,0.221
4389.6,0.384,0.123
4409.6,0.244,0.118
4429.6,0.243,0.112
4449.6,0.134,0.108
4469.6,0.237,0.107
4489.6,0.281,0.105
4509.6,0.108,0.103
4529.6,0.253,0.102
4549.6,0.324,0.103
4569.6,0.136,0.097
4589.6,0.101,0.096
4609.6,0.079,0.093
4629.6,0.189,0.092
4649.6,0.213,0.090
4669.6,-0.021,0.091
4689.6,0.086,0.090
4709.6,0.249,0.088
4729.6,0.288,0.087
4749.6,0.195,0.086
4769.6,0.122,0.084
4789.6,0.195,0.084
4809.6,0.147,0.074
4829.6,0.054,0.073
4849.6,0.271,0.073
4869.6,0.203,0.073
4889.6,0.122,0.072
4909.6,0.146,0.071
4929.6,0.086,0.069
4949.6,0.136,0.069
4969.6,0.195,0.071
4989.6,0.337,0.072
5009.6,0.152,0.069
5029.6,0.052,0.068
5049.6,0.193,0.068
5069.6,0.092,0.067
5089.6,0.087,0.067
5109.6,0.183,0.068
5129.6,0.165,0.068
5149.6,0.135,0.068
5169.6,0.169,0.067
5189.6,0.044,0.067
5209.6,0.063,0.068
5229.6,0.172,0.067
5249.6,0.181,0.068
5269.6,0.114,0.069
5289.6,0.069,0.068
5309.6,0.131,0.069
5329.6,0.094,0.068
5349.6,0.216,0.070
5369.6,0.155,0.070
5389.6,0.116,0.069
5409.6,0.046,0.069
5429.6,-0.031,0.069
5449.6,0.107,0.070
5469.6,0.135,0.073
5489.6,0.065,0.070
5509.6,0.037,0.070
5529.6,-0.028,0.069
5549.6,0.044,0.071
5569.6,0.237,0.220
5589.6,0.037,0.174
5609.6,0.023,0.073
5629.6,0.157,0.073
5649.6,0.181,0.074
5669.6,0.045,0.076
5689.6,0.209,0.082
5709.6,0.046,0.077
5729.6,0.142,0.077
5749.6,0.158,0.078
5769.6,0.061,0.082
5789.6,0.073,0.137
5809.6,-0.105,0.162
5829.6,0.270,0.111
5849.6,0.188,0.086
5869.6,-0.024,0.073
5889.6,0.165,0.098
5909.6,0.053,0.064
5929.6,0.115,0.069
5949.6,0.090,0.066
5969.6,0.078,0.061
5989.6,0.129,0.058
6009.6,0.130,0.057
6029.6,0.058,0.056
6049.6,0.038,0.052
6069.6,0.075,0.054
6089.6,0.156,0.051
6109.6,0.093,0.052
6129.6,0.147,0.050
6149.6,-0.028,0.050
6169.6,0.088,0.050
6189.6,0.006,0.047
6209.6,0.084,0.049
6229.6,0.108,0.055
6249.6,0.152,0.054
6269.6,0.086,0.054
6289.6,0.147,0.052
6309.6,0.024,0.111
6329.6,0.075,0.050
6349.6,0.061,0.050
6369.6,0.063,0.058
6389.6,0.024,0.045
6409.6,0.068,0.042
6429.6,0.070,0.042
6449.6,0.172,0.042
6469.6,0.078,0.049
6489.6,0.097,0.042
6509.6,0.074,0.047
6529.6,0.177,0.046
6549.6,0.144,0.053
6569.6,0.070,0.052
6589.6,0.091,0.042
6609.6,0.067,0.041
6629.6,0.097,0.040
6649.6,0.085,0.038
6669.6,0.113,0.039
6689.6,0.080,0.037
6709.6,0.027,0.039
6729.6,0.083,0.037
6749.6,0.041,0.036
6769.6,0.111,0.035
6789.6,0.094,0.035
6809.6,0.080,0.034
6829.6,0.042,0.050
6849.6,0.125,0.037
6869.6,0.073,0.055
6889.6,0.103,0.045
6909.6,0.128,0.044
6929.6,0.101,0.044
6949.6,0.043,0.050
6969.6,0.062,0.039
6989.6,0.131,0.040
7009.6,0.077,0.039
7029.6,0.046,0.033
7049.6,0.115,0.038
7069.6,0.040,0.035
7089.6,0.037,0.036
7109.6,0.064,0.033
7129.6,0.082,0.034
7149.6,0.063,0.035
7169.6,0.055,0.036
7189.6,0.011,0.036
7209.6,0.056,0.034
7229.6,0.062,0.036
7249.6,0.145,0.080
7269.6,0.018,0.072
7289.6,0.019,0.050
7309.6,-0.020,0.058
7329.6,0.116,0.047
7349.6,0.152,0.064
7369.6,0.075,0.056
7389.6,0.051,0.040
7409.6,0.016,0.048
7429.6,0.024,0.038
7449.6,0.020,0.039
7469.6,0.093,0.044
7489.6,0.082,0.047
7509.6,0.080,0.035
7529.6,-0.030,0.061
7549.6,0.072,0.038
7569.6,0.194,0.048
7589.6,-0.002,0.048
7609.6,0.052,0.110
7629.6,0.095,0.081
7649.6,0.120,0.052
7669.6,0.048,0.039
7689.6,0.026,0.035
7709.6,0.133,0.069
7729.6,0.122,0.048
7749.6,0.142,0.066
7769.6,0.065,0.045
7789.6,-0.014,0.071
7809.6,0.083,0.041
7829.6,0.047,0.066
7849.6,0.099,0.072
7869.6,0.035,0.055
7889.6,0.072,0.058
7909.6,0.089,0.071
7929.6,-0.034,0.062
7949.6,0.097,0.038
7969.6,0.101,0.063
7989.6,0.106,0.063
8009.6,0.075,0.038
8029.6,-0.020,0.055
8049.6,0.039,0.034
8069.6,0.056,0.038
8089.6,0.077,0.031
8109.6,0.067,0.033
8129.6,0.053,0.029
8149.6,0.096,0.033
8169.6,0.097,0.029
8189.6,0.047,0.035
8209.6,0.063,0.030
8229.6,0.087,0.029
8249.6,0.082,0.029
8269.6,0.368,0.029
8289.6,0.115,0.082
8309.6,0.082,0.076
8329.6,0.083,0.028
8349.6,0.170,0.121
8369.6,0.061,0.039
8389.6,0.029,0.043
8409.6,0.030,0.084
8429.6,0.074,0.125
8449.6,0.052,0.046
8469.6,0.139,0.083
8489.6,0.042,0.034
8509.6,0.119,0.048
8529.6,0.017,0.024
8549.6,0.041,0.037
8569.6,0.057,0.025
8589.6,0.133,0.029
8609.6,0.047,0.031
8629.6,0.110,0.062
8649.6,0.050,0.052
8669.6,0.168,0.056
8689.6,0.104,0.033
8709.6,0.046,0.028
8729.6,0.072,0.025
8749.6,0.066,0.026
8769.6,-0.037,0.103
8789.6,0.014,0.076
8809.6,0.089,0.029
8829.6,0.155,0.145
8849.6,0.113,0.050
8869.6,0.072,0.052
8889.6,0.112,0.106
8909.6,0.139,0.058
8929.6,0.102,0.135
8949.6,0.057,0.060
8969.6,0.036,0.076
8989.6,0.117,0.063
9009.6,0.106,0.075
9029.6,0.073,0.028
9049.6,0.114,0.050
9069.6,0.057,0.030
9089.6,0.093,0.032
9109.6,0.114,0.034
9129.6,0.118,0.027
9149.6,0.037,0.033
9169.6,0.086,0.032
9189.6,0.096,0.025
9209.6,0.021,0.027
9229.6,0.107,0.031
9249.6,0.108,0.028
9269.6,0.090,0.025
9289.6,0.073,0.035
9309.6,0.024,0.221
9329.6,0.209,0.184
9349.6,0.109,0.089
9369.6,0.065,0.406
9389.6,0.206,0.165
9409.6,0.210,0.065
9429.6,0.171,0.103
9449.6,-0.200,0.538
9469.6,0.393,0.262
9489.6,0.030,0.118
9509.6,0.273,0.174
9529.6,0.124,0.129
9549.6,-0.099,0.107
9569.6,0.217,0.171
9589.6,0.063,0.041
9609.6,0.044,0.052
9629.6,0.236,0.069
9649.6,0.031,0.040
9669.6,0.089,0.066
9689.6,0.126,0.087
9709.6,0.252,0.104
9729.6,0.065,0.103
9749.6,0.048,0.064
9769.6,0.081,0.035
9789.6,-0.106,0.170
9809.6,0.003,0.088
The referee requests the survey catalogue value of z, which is 1.22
